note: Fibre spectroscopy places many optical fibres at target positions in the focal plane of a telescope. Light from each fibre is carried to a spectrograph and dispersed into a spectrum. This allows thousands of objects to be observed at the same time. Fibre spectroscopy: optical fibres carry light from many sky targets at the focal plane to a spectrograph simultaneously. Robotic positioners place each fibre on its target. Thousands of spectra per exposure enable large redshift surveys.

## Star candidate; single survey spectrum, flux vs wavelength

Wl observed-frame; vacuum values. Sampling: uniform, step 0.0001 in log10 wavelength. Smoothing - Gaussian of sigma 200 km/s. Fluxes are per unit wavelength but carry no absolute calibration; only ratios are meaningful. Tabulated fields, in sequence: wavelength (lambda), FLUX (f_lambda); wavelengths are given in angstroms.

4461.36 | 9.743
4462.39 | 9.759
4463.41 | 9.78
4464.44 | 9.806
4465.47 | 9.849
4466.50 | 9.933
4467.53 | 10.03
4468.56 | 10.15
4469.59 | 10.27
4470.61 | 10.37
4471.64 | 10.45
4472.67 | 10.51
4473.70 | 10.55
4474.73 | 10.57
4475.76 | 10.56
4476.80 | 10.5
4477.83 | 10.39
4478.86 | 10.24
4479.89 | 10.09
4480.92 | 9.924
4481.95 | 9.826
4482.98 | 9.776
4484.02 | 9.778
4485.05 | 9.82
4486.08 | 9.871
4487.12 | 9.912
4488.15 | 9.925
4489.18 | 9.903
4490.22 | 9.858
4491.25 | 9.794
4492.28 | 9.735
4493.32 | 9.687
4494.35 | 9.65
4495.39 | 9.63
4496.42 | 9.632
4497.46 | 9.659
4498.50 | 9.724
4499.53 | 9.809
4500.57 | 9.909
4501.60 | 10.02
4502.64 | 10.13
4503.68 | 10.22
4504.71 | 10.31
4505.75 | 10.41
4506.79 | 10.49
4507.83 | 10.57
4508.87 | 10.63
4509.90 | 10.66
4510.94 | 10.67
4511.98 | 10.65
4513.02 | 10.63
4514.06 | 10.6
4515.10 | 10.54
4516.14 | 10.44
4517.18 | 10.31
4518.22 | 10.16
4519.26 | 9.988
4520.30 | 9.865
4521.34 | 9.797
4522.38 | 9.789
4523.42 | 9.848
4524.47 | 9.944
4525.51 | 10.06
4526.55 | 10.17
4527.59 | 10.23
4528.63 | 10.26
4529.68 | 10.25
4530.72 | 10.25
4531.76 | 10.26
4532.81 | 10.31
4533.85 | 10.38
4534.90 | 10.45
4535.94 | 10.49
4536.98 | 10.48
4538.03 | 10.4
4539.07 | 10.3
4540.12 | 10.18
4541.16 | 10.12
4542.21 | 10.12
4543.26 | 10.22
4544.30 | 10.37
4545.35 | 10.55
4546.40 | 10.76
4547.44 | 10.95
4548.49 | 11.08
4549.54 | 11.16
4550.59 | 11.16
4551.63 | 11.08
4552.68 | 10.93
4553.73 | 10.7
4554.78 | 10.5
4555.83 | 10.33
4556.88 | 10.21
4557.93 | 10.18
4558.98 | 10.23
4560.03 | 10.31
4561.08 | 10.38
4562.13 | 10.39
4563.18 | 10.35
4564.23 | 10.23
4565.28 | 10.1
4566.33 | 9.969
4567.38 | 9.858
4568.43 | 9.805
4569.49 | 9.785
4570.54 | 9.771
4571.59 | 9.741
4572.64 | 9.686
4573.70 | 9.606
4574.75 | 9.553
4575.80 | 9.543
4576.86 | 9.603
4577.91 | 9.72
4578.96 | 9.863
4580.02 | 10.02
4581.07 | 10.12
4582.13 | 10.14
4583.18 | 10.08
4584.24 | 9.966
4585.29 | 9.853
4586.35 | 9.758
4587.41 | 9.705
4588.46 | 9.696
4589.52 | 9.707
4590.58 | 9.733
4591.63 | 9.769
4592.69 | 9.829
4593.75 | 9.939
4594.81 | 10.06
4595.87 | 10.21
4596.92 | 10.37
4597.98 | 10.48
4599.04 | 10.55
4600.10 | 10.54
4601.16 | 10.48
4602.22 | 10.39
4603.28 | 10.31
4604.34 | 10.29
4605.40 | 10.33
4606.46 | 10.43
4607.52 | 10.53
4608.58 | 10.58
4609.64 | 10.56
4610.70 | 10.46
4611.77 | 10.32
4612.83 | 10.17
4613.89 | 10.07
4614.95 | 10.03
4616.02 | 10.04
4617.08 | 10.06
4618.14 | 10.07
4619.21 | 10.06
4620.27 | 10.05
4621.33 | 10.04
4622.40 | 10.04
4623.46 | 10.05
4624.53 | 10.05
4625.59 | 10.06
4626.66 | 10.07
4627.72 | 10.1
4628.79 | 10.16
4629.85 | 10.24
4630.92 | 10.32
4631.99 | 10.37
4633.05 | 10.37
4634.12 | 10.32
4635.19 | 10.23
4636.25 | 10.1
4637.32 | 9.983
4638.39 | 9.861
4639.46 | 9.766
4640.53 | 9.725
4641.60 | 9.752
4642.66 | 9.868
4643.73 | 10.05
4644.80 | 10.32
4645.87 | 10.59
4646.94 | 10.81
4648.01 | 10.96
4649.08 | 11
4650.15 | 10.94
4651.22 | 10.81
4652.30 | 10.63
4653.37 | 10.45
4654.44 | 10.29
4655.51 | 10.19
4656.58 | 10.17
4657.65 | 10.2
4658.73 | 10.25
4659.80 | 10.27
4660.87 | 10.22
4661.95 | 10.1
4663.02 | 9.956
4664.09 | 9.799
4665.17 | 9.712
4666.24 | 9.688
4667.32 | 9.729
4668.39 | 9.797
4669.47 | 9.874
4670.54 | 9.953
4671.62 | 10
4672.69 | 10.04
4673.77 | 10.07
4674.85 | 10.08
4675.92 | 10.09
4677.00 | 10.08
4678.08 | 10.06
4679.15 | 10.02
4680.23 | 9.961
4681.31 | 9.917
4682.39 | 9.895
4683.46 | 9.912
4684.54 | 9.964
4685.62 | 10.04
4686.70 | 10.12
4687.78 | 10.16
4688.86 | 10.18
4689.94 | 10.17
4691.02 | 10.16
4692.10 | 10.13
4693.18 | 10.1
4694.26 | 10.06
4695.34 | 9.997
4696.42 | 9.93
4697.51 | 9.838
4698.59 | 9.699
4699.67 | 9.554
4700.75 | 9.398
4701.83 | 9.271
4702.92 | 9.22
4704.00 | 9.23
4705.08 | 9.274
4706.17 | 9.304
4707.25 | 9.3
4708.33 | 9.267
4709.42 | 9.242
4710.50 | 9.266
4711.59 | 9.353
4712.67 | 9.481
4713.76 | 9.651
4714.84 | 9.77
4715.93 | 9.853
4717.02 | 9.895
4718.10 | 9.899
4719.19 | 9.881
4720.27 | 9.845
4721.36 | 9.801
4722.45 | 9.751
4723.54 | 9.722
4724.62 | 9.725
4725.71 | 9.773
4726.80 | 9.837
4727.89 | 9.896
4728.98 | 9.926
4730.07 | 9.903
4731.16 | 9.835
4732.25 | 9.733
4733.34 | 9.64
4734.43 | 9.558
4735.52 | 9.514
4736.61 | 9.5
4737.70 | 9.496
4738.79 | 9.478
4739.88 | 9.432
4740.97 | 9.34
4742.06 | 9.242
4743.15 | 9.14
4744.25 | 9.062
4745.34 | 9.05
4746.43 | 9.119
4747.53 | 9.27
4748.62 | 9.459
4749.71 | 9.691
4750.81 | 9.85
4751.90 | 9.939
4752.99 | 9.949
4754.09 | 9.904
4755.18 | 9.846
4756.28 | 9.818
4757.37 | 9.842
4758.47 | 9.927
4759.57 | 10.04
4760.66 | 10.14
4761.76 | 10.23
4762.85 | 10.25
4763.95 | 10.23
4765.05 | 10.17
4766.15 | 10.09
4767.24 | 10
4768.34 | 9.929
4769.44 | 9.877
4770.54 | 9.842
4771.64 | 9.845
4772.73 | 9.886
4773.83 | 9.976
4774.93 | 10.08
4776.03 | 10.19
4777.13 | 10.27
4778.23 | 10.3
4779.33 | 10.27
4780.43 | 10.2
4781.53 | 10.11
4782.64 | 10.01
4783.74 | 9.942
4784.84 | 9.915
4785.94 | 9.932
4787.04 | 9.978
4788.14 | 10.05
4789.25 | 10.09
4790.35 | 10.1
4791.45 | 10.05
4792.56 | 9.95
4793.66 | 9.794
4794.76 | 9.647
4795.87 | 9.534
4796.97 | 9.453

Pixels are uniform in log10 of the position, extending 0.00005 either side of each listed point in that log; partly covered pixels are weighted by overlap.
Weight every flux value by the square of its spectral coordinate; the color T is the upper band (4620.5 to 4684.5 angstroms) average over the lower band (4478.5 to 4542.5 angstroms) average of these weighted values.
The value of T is 1.07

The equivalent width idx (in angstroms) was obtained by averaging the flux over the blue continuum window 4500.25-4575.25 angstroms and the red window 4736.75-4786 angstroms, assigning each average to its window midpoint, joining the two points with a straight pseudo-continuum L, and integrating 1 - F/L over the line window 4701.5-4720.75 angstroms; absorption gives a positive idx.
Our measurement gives 0.8 angstroms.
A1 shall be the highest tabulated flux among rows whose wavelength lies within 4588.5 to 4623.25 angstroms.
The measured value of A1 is 10.58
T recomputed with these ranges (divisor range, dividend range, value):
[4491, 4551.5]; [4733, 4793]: 1.06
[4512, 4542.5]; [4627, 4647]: 1.04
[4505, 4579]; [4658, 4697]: 1.03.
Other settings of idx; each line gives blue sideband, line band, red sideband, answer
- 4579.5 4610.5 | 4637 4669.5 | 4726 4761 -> -0.8 angstroms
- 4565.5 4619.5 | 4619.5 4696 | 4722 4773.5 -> -1.7 angstroms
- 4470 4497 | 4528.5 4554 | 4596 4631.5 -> -1.0 angstroms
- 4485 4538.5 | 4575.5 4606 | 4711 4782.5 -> -0.1 angstroms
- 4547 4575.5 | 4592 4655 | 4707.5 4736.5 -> -1.3 angstroms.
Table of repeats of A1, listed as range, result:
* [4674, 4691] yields 10.18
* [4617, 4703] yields 11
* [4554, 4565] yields 10.5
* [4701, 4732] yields 9.926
